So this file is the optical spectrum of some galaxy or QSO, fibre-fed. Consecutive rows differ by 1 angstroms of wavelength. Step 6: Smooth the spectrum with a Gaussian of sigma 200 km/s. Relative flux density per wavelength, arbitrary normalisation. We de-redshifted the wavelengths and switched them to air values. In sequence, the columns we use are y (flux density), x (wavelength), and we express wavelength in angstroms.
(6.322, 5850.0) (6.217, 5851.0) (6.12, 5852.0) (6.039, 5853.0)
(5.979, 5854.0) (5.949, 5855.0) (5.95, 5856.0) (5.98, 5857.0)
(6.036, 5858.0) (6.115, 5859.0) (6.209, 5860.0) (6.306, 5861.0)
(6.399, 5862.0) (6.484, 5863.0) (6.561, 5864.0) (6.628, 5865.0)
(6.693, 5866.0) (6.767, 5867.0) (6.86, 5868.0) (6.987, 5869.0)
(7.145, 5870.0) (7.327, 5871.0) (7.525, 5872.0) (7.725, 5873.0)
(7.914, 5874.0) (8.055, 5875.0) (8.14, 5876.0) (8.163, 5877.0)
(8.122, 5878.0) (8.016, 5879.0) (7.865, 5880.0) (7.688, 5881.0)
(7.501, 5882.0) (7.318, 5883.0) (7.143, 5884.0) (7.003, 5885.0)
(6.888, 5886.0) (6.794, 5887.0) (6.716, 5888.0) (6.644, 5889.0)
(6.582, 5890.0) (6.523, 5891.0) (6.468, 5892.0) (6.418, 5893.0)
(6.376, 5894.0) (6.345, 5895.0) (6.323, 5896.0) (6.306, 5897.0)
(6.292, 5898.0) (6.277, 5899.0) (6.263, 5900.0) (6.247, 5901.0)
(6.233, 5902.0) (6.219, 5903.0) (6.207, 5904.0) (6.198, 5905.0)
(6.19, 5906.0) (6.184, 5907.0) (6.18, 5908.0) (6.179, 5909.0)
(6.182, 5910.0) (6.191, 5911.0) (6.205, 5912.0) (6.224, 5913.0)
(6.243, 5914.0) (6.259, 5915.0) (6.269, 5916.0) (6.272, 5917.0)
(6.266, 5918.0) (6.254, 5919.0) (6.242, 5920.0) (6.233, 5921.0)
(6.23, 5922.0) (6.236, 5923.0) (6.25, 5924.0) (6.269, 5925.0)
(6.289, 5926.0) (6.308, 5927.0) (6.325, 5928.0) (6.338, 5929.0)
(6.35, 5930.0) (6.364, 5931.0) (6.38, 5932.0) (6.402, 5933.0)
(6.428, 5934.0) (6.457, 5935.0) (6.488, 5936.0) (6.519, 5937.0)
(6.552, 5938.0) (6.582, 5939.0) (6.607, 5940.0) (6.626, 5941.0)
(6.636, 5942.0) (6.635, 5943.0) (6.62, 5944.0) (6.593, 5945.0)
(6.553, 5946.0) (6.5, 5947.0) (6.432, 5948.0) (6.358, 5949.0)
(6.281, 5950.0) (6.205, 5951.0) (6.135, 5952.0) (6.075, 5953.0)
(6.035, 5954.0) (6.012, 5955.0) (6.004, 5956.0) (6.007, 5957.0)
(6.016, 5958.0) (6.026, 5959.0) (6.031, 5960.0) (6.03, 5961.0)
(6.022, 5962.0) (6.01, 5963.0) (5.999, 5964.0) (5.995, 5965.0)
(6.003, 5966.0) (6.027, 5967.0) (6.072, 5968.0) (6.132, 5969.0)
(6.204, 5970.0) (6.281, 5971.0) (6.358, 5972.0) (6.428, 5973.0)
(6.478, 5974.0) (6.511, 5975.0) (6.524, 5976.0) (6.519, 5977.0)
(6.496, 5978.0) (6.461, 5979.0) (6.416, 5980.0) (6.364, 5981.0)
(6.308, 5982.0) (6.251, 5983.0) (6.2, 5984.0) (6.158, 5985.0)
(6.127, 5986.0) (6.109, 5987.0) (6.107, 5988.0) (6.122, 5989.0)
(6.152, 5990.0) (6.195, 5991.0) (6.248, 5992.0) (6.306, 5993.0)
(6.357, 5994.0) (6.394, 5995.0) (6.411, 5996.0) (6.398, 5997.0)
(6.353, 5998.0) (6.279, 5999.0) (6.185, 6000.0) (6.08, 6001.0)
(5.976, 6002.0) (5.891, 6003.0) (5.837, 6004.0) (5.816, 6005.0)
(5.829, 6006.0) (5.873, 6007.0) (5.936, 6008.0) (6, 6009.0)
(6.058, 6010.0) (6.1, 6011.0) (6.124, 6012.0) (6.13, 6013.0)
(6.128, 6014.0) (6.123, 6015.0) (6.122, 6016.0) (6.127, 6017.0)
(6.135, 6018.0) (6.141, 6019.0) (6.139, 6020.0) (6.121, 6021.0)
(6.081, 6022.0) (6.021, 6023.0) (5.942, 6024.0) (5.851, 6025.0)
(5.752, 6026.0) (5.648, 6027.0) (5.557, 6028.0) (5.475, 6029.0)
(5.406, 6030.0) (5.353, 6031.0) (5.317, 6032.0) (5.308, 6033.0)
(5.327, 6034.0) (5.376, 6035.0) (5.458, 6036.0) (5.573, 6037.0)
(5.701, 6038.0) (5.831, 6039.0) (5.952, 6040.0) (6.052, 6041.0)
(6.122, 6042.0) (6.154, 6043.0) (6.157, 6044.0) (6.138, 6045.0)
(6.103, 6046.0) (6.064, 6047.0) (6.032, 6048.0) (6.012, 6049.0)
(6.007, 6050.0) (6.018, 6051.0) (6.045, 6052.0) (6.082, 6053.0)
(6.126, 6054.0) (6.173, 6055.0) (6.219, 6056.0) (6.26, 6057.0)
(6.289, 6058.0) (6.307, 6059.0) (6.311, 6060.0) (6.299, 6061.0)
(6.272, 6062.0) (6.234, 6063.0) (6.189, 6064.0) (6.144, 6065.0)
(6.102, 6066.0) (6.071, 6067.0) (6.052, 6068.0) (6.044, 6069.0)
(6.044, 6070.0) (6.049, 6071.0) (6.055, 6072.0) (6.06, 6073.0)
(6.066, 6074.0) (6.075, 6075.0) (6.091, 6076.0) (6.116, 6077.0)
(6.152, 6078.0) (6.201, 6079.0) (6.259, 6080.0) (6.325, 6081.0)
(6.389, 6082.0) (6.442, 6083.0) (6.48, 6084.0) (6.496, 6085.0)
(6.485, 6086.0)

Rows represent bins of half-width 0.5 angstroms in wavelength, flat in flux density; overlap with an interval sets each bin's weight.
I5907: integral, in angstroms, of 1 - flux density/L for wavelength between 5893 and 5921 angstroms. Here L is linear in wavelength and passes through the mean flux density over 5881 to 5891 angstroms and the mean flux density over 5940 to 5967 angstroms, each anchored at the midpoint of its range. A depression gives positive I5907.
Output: 2.0 angstroms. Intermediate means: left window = 6.97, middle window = 6.25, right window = 6.23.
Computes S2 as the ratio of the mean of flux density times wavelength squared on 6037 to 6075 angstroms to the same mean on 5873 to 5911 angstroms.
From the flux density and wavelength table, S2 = 0.94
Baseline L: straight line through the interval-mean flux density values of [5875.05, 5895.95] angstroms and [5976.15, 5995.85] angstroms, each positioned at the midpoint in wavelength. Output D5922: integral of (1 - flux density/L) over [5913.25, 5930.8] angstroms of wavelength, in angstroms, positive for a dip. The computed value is 1.42 angstroms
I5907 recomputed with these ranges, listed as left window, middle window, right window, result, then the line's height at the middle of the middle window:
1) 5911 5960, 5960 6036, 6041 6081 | 2.01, 6.23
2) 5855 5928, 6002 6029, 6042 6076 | 1.25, 6.26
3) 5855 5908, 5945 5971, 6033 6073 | 1.24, 6.45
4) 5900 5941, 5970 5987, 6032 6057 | -0.65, 6.12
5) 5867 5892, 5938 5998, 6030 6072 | 3.20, 6.63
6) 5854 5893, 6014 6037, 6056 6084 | 2.16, 6.36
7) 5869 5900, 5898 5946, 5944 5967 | 1.89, 6.6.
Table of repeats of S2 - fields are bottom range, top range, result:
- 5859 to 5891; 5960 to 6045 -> 0.88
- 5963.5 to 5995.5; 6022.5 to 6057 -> 0.95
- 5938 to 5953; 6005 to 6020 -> 0.96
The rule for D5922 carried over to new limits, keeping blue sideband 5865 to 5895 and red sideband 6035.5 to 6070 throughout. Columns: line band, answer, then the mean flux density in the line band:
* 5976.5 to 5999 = 0.7 angstroms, 6.29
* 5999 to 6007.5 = 0.6 angstroms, 5.96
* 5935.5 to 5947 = 0.4 angstroms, 6.58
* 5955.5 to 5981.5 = 1.6 angstroms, 6.21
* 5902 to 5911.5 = 1.1 angstroms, 6.19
